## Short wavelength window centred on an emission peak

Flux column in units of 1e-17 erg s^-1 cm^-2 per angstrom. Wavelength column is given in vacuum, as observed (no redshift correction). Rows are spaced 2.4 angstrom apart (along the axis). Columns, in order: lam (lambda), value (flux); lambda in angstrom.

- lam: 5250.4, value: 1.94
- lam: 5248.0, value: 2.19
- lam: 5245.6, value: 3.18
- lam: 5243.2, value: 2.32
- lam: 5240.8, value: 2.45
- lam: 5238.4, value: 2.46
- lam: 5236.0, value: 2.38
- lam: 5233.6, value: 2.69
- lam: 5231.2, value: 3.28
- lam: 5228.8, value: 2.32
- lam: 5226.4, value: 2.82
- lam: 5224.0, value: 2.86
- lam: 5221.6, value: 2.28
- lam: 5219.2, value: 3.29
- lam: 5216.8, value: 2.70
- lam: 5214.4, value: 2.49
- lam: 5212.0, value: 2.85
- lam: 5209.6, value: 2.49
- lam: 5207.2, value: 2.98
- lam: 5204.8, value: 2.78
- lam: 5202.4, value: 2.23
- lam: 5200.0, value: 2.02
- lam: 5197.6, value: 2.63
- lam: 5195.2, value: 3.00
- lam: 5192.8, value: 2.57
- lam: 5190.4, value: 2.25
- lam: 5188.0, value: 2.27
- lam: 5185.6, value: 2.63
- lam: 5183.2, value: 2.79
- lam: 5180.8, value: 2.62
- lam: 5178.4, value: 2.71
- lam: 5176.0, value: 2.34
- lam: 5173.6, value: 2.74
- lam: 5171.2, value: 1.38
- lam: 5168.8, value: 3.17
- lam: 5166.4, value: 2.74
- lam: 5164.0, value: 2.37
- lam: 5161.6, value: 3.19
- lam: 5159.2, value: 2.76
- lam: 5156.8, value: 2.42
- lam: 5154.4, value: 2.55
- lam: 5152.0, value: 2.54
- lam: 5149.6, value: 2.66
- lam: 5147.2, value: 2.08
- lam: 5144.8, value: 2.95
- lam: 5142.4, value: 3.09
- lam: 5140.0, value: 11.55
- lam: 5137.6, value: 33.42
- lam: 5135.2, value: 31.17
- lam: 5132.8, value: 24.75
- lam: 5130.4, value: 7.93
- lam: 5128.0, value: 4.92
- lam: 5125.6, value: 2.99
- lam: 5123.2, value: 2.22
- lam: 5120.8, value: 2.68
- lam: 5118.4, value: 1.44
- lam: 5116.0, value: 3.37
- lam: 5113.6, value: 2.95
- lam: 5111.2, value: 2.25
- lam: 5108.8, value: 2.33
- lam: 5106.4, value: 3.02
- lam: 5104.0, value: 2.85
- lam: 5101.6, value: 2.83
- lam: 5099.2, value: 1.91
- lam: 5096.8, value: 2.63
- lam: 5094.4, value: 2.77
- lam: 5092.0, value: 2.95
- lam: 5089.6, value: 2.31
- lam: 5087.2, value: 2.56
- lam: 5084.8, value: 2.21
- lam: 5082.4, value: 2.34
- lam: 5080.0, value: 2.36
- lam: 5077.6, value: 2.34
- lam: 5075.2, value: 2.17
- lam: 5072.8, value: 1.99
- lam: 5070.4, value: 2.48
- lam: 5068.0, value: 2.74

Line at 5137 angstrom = [O II] 3727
